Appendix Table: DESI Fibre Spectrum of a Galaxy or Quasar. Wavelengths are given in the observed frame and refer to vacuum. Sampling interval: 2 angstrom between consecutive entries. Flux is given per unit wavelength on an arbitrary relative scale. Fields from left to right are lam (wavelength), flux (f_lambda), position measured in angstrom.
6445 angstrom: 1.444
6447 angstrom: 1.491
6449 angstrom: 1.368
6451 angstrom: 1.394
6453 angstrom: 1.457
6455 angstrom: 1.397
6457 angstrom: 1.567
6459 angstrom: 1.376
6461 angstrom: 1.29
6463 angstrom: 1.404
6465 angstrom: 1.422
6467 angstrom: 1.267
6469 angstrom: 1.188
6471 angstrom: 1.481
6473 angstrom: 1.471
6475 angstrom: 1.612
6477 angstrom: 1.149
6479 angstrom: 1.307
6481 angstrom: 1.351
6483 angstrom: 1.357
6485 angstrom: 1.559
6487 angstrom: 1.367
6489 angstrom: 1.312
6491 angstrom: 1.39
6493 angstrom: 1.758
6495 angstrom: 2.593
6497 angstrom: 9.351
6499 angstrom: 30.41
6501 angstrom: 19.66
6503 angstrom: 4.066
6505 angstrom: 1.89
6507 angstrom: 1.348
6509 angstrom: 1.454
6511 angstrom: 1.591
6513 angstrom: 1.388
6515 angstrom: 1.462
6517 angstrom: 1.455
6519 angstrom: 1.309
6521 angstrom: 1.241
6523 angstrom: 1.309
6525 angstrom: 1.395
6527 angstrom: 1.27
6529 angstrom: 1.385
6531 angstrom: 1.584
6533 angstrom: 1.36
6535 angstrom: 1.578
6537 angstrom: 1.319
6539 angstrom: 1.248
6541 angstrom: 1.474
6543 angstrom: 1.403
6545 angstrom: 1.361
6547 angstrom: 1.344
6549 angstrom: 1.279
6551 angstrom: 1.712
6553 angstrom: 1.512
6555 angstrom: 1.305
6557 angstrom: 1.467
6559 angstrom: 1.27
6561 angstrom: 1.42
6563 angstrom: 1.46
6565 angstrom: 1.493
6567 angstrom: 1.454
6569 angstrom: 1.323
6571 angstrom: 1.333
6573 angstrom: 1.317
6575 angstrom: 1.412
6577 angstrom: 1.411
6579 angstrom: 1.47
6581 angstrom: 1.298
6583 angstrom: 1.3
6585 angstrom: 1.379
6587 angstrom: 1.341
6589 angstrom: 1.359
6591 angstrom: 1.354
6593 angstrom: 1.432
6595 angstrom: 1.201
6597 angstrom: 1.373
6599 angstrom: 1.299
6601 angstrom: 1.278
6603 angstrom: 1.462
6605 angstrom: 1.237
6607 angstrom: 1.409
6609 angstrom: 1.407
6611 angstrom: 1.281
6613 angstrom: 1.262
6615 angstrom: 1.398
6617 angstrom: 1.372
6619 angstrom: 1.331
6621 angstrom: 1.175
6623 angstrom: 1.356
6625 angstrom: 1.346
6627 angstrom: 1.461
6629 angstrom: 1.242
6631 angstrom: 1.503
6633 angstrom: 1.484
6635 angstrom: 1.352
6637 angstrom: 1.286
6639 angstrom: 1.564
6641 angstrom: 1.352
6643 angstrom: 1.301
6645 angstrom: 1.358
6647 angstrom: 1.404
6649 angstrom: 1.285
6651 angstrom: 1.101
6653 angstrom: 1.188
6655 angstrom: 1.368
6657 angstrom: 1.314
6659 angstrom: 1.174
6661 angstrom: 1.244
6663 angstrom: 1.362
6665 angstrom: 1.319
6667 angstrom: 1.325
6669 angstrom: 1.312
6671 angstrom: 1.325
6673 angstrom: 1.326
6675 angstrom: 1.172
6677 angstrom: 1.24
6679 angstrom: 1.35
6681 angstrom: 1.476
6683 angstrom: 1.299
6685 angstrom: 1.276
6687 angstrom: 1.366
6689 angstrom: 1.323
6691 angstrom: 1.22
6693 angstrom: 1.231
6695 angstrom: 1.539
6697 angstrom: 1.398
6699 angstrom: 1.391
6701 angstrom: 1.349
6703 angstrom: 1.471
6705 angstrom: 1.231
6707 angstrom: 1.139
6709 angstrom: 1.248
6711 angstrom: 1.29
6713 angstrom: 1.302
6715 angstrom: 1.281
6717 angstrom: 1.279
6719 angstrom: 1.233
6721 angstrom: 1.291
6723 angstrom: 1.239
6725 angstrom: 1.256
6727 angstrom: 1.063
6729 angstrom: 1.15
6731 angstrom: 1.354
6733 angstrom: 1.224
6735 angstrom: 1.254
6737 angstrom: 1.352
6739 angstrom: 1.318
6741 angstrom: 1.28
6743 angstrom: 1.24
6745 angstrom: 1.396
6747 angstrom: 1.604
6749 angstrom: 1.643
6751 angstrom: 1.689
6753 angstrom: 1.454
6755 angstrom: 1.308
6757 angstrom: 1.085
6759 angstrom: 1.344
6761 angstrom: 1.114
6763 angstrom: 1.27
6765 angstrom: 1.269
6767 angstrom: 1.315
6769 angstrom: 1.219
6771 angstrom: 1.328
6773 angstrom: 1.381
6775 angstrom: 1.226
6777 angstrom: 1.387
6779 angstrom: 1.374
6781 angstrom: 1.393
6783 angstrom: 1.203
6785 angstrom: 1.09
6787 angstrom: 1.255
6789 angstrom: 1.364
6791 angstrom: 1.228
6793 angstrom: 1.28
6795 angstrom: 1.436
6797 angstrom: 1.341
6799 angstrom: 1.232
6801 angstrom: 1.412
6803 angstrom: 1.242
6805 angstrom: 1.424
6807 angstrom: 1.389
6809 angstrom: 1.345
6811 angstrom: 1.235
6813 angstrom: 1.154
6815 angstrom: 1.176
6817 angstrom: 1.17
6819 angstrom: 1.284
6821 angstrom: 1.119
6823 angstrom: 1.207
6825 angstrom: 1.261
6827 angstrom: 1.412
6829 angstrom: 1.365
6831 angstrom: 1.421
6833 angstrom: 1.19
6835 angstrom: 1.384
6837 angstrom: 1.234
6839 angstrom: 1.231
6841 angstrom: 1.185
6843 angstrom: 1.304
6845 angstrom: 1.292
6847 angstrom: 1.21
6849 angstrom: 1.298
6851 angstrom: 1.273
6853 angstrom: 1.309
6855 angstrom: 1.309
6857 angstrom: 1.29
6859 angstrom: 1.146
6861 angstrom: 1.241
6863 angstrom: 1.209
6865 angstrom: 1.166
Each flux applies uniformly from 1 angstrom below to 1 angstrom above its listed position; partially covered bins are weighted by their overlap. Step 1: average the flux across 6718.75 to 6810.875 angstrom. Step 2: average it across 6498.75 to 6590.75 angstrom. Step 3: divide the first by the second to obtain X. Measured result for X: 0.58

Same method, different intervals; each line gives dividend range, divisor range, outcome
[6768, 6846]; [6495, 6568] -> 0.43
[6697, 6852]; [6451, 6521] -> 0.42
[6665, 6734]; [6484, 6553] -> 0.41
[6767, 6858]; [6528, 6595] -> 0.92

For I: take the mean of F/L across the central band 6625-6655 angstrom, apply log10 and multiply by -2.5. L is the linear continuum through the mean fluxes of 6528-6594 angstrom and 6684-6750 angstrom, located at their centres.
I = 0.00 mag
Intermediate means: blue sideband 1.4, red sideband 1.31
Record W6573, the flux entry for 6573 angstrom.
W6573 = 1.317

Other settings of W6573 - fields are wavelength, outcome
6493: 1.758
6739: 1.318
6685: 1.276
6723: 1.239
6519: 1.309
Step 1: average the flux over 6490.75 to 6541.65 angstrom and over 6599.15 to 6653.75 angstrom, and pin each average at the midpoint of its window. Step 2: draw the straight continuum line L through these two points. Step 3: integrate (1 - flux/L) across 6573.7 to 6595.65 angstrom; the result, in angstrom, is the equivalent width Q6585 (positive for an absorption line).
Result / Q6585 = 8.66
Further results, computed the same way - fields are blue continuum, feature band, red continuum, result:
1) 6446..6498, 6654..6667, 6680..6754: 1.2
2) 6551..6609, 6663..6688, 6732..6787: 0.6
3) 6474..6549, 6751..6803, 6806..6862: 8.9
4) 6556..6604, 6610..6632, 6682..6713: 0.2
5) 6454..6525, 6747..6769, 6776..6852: 3.3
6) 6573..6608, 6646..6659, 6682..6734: 0.5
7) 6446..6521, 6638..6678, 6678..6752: 10.0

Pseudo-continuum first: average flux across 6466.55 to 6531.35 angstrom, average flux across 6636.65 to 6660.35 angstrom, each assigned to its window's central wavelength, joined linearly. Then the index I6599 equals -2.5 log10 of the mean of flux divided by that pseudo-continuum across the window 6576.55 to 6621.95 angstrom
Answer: 0.40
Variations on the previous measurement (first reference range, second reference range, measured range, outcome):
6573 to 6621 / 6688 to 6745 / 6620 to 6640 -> -0.04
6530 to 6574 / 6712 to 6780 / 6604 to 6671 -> 0.03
